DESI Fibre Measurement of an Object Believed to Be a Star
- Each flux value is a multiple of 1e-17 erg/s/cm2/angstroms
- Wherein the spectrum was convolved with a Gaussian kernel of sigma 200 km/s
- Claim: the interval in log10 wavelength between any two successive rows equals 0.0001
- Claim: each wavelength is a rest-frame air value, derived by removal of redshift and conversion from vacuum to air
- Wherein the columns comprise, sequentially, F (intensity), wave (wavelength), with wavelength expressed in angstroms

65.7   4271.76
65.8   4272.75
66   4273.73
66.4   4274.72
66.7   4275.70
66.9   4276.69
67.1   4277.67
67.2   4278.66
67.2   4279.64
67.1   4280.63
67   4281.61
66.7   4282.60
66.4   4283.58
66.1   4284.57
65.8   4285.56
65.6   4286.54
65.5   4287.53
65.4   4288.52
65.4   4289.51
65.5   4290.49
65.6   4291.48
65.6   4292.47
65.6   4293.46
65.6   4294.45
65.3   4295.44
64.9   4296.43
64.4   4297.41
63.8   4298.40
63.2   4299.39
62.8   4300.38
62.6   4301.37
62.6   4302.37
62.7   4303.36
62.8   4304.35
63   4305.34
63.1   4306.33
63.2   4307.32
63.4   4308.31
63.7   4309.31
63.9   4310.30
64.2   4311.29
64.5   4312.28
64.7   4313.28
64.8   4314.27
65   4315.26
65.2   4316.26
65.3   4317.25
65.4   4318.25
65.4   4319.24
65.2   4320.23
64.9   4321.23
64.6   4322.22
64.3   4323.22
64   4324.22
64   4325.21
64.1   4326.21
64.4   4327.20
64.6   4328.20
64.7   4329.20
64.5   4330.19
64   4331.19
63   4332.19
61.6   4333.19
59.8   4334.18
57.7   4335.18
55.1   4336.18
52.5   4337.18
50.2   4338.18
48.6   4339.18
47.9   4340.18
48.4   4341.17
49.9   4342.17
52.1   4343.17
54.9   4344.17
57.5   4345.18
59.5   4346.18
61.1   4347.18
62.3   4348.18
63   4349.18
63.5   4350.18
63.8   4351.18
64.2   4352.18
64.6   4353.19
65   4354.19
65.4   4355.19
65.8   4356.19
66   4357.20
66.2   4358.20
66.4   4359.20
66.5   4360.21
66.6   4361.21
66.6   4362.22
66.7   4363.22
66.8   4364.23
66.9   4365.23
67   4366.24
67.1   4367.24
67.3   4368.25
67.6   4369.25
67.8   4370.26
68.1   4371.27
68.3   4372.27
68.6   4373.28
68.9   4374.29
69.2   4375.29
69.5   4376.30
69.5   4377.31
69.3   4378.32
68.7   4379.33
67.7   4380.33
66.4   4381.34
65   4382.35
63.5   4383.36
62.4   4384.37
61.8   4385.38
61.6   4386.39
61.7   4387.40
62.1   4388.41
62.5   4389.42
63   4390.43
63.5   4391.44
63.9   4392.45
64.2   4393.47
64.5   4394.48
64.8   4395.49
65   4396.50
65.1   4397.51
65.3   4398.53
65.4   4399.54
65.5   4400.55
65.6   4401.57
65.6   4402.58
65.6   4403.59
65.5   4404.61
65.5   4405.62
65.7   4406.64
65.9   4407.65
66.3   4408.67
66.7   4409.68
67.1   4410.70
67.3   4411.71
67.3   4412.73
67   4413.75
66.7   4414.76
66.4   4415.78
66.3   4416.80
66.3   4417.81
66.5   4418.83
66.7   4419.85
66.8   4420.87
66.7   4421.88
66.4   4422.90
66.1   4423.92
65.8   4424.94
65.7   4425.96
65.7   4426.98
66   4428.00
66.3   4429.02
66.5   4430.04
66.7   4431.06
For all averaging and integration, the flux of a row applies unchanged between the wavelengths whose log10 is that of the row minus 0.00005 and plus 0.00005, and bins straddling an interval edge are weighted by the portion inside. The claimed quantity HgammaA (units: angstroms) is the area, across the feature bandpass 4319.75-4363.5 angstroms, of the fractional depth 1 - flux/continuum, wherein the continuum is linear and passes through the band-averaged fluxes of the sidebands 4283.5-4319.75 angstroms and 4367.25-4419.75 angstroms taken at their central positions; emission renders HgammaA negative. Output 2.6 angstroms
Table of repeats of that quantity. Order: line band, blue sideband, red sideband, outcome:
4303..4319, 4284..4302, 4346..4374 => 0.25 angstroms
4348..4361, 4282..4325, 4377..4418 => 0.01 angstroms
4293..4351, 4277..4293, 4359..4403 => 3.94 angstroms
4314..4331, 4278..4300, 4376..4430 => 0.24 angstroms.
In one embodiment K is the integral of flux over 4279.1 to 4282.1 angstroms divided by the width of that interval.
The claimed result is 67.2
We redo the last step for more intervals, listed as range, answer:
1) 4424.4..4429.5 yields 65.8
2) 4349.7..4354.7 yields 64.2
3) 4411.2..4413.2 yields 67.4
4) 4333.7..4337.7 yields 56.1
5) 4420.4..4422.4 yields 67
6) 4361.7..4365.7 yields 66.7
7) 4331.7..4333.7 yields 62.4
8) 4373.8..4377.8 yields 69.3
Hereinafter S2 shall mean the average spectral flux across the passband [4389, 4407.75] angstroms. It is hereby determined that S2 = 64.8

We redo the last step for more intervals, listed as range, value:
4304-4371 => 62.6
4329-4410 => 63.5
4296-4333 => 64.1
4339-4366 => 61.6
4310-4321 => 64.9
